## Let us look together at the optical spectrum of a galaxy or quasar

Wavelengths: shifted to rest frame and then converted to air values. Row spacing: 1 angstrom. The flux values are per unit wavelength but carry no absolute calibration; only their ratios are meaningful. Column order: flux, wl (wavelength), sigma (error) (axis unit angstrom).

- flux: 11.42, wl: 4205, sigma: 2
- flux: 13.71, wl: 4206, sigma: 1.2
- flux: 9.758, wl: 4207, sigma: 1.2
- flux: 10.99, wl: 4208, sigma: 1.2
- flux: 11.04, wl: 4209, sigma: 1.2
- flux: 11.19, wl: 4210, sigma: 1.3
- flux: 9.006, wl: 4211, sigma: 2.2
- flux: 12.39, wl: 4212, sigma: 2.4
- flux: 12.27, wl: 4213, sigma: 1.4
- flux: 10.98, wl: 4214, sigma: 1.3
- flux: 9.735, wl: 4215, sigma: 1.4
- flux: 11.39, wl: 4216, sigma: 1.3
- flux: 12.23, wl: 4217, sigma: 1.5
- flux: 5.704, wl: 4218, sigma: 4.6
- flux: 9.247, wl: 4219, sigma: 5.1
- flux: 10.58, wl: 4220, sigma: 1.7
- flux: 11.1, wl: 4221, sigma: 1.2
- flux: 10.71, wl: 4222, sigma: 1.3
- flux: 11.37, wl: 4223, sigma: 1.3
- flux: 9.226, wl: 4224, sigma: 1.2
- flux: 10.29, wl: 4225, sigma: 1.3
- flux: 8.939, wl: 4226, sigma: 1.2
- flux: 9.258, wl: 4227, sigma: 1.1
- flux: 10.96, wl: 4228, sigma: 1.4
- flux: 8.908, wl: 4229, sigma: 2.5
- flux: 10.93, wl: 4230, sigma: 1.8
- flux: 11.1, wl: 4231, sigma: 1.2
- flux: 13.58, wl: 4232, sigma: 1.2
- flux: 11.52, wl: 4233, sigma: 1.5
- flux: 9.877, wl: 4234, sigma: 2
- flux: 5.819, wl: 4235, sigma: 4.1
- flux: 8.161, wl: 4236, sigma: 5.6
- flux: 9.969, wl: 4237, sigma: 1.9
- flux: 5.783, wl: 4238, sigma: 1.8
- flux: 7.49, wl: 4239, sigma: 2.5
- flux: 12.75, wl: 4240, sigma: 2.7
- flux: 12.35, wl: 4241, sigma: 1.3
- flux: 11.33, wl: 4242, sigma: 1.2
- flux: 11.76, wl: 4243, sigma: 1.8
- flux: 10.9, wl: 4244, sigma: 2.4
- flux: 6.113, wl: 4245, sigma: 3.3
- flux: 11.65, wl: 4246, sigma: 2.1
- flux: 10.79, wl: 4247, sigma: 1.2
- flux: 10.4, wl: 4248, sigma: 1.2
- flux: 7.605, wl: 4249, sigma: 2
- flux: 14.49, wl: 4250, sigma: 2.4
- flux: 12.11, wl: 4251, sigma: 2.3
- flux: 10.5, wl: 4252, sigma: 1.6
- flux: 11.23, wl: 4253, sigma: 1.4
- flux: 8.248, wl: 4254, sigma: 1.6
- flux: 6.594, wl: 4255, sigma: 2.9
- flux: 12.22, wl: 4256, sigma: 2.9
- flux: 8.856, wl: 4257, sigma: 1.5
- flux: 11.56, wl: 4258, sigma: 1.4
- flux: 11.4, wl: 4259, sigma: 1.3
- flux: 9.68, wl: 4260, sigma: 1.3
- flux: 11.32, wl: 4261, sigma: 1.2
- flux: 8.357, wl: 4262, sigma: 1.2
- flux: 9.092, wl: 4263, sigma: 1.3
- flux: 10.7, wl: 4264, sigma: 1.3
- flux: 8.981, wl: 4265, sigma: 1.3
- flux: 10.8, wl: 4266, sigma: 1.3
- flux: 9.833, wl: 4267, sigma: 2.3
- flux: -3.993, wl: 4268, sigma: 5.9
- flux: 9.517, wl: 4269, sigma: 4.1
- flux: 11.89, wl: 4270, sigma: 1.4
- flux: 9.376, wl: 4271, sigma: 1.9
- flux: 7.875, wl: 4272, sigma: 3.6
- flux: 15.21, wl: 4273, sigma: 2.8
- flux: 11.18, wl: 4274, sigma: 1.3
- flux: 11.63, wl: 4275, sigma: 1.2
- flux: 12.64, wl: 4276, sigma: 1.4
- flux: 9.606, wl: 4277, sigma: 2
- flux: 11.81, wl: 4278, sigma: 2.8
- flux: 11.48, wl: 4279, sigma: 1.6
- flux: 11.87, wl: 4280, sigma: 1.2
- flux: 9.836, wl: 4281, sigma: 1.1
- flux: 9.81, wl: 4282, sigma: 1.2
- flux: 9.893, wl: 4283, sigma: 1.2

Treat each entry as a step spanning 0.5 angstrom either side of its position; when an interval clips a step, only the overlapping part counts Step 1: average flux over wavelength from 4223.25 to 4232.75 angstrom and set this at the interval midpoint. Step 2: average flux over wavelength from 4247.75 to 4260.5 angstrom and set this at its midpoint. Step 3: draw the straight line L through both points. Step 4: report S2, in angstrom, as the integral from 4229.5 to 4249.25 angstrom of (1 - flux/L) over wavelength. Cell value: 0.7 angstrom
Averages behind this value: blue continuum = 10.4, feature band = 10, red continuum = 10.4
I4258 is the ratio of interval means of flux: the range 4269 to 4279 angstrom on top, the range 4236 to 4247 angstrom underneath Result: 1.1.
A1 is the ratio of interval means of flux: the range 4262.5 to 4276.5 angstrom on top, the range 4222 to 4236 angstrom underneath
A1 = 1.0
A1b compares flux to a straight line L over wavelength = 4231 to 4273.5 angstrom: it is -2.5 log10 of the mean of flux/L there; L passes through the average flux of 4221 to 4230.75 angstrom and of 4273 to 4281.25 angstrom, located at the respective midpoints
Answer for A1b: 0.10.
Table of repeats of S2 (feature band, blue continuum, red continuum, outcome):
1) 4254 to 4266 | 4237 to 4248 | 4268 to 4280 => 0.5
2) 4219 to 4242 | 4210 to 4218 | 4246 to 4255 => 1.4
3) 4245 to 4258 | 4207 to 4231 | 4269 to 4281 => 0.7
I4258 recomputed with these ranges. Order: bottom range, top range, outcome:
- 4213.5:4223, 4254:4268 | 0.92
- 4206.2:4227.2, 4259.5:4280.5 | 0.95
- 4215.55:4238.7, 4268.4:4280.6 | 1.12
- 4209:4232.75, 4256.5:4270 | 0.86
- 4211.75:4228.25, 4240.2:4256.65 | 1.02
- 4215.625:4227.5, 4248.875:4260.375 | 1.05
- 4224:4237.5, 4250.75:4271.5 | 0.95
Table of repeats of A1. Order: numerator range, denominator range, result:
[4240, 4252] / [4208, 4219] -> 1.04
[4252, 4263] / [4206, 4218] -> 0.91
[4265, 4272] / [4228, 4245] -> 0.79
